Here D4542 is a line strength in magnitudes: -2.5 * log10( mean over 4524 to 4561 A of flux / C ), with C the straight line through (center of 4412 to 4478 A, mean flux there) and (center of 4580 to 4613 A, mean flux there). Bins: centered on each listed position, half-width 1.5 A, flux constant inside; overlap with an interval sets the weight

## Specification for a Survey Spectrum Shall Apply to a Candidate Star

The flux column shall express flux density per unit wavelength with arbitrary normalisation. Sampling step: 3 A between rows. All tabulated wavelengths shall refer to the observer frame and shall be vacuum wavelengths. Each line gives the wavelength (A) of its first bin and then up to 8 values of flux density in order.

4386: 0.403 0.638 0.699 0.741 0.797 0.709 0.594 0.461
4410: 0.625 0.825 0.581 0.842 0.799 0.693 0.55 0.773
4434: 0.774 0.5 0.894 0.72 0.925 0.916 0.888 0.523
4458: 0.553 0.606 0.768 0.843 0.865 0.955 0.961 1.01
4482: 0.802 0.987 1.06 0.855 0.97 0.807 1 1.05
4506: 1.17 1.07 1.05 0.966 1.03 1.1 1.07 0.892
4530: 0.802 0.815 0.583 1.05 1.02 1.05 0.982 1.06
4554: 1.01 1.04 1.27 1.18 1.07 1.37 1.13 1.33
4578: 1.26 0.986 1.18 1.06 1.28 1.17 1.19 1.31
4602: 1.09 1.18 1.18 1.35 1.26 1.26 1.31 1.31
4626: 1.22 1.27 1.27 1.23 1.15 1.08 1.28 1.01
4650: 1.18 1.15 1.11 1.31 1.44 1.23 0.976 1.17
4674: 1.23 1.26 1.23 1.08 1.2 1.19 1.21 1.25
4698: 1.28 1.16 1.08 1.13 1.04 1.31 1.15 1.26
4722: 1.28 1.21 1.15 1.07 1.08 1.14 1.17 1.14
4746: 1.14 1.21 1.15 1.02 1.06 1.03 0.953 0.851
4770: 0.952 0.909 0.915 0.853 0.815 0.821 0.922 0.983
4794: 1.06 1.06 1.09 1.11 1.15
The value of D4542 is 0.08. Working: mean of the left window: 0.763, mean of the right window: 1.18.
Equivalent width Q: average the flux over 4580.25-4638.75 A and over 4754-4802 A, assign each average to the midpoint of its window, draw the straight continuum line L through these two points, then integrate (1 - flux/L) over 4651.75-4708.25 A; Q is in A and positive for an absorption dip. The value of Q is -4.4 A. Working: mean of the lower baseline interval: 1.22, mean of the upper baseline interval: 0.957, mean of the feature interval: 1.19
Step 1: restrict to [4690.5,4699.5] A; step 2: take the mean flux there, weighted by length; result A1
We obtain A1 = 1.25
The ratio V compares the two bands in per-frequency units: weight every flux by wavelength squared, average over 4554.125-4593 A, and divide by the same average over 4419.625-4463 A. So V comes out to 1.7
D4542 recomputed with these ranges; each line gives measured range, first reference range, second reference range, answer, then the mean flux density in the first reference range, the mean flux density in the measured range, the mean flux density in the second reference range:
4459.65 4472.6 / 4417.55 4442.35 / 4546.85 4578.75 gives 0.08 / 0.728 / 0.788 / 1.15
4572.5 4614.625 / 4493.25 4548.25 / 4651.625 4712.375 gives -0.12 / 0.972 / 1.2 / 1.19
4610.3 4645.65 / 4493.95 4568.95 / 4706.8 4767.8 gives -0.17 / 1.01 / 1.25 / 1.12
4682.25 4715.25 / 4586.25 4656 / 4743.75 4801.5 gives -0.08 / 1.21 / 1.18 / 0.991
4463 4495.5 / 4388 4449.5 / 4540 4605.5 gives -0.04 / 0.714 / 0.918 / 1.15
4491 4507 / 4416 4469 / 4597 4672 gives -0.12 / 0.736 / 0.981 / 1.21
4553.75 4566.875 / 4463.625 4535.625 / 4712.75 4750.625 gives -0.12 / 0.951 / 1.13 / 1.17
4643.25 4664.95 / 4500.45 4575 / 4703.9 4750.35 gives -0.09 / 1.04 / 1.21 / 1.16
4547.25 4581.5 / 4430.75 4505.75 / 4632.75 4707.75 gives -0.14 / 0.847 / 1.15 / 1.19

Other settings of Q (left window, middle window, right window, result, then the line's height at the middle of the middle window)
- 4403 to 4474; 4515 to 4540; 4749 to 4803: -3.94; 0.793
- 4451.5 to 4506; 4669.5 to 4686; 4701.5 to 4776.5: -2.36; 1.05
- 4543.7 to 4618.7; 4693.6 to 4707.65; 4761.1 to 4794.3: -2.34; 1.01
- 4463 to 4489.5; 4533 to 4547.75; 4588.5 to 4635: 2.12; 1.07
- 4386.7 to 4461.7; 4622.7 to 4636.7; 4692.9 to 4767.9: -3.68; 0.993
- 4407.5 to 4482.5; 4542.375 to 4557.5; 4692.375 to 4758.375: -1.91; 0.912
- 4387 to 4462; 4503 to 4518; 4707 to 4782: -4.74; 0.805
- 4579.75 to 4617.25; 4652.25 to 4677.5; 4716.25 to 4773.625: -1.31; 1.15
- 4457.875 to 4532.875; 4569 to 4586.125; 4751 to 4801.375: -4.47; 0.943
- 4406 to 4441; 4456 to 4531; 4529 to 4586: -3.22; 0.887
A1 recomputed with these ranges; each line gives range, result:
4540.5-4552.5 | 1.03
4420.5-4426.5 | 0.746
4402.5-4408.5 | 0.527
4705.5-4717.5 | 1.16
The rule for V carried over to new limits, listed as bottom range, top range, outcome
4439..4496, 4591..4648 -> 1.54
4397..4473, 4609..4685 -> 1.84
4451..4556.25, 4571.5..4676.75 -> 1.38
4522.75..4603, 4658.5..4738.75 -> 1.16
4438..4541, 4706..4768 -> 1.39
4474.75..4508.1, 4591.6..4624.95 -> 1.34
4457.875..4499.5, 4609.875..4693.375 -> 1.50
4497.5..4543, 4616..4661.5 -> 1.31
